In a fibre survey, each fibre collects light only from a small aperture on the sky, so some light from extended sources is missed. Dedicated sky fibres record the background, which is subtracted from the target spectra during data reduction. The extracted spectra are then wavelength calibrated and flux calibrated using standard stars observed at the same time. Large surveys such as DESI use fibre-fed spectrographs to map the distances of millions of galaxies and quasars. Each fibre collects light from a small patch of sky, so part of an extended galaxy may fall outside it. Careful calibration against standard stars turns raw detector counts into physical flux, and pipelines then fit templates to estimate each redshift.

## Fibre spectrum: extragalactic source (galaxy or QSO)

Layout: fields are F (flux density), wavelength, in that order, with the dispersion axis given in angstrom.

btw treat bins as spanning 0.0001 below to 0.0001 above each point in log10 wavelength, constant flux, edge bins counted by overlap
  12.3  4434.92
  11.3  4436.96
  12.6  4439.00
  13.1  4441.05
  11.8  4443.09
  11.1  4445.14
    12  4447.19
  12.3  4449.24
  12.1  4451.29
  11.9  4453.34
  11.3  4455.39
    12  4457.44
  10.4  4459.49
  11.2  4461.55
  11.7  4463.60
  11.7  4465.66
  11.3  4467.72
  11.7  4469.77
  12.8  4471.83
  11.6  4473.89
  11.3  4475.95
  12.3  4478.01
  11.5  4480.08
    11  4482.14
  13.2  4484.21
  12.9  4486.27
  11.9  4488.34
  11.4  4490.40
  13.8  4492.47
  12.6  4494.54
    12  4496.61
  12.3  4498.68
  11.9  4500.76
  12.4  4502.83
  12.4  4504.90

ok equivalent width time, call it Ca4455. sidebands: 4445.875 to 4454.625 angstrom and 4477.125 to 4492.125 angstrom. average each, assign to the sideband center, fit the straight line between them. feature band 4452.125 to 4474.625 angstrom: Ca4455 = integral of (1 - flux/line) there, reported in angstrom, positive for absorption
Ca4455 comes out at 0.8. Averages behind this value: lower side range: 12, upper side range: 12.1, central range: 11.6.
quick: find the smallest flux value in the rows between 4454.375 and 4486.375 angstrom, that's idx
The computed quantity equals 10.4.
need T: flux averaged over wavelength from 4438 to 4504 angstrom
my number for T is 12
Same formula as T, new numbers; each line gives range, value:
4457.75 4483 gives 11.6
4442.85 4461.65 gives 11.6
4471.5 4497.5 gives 12.2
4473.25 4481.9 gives 11.6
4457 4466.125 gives 11.3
